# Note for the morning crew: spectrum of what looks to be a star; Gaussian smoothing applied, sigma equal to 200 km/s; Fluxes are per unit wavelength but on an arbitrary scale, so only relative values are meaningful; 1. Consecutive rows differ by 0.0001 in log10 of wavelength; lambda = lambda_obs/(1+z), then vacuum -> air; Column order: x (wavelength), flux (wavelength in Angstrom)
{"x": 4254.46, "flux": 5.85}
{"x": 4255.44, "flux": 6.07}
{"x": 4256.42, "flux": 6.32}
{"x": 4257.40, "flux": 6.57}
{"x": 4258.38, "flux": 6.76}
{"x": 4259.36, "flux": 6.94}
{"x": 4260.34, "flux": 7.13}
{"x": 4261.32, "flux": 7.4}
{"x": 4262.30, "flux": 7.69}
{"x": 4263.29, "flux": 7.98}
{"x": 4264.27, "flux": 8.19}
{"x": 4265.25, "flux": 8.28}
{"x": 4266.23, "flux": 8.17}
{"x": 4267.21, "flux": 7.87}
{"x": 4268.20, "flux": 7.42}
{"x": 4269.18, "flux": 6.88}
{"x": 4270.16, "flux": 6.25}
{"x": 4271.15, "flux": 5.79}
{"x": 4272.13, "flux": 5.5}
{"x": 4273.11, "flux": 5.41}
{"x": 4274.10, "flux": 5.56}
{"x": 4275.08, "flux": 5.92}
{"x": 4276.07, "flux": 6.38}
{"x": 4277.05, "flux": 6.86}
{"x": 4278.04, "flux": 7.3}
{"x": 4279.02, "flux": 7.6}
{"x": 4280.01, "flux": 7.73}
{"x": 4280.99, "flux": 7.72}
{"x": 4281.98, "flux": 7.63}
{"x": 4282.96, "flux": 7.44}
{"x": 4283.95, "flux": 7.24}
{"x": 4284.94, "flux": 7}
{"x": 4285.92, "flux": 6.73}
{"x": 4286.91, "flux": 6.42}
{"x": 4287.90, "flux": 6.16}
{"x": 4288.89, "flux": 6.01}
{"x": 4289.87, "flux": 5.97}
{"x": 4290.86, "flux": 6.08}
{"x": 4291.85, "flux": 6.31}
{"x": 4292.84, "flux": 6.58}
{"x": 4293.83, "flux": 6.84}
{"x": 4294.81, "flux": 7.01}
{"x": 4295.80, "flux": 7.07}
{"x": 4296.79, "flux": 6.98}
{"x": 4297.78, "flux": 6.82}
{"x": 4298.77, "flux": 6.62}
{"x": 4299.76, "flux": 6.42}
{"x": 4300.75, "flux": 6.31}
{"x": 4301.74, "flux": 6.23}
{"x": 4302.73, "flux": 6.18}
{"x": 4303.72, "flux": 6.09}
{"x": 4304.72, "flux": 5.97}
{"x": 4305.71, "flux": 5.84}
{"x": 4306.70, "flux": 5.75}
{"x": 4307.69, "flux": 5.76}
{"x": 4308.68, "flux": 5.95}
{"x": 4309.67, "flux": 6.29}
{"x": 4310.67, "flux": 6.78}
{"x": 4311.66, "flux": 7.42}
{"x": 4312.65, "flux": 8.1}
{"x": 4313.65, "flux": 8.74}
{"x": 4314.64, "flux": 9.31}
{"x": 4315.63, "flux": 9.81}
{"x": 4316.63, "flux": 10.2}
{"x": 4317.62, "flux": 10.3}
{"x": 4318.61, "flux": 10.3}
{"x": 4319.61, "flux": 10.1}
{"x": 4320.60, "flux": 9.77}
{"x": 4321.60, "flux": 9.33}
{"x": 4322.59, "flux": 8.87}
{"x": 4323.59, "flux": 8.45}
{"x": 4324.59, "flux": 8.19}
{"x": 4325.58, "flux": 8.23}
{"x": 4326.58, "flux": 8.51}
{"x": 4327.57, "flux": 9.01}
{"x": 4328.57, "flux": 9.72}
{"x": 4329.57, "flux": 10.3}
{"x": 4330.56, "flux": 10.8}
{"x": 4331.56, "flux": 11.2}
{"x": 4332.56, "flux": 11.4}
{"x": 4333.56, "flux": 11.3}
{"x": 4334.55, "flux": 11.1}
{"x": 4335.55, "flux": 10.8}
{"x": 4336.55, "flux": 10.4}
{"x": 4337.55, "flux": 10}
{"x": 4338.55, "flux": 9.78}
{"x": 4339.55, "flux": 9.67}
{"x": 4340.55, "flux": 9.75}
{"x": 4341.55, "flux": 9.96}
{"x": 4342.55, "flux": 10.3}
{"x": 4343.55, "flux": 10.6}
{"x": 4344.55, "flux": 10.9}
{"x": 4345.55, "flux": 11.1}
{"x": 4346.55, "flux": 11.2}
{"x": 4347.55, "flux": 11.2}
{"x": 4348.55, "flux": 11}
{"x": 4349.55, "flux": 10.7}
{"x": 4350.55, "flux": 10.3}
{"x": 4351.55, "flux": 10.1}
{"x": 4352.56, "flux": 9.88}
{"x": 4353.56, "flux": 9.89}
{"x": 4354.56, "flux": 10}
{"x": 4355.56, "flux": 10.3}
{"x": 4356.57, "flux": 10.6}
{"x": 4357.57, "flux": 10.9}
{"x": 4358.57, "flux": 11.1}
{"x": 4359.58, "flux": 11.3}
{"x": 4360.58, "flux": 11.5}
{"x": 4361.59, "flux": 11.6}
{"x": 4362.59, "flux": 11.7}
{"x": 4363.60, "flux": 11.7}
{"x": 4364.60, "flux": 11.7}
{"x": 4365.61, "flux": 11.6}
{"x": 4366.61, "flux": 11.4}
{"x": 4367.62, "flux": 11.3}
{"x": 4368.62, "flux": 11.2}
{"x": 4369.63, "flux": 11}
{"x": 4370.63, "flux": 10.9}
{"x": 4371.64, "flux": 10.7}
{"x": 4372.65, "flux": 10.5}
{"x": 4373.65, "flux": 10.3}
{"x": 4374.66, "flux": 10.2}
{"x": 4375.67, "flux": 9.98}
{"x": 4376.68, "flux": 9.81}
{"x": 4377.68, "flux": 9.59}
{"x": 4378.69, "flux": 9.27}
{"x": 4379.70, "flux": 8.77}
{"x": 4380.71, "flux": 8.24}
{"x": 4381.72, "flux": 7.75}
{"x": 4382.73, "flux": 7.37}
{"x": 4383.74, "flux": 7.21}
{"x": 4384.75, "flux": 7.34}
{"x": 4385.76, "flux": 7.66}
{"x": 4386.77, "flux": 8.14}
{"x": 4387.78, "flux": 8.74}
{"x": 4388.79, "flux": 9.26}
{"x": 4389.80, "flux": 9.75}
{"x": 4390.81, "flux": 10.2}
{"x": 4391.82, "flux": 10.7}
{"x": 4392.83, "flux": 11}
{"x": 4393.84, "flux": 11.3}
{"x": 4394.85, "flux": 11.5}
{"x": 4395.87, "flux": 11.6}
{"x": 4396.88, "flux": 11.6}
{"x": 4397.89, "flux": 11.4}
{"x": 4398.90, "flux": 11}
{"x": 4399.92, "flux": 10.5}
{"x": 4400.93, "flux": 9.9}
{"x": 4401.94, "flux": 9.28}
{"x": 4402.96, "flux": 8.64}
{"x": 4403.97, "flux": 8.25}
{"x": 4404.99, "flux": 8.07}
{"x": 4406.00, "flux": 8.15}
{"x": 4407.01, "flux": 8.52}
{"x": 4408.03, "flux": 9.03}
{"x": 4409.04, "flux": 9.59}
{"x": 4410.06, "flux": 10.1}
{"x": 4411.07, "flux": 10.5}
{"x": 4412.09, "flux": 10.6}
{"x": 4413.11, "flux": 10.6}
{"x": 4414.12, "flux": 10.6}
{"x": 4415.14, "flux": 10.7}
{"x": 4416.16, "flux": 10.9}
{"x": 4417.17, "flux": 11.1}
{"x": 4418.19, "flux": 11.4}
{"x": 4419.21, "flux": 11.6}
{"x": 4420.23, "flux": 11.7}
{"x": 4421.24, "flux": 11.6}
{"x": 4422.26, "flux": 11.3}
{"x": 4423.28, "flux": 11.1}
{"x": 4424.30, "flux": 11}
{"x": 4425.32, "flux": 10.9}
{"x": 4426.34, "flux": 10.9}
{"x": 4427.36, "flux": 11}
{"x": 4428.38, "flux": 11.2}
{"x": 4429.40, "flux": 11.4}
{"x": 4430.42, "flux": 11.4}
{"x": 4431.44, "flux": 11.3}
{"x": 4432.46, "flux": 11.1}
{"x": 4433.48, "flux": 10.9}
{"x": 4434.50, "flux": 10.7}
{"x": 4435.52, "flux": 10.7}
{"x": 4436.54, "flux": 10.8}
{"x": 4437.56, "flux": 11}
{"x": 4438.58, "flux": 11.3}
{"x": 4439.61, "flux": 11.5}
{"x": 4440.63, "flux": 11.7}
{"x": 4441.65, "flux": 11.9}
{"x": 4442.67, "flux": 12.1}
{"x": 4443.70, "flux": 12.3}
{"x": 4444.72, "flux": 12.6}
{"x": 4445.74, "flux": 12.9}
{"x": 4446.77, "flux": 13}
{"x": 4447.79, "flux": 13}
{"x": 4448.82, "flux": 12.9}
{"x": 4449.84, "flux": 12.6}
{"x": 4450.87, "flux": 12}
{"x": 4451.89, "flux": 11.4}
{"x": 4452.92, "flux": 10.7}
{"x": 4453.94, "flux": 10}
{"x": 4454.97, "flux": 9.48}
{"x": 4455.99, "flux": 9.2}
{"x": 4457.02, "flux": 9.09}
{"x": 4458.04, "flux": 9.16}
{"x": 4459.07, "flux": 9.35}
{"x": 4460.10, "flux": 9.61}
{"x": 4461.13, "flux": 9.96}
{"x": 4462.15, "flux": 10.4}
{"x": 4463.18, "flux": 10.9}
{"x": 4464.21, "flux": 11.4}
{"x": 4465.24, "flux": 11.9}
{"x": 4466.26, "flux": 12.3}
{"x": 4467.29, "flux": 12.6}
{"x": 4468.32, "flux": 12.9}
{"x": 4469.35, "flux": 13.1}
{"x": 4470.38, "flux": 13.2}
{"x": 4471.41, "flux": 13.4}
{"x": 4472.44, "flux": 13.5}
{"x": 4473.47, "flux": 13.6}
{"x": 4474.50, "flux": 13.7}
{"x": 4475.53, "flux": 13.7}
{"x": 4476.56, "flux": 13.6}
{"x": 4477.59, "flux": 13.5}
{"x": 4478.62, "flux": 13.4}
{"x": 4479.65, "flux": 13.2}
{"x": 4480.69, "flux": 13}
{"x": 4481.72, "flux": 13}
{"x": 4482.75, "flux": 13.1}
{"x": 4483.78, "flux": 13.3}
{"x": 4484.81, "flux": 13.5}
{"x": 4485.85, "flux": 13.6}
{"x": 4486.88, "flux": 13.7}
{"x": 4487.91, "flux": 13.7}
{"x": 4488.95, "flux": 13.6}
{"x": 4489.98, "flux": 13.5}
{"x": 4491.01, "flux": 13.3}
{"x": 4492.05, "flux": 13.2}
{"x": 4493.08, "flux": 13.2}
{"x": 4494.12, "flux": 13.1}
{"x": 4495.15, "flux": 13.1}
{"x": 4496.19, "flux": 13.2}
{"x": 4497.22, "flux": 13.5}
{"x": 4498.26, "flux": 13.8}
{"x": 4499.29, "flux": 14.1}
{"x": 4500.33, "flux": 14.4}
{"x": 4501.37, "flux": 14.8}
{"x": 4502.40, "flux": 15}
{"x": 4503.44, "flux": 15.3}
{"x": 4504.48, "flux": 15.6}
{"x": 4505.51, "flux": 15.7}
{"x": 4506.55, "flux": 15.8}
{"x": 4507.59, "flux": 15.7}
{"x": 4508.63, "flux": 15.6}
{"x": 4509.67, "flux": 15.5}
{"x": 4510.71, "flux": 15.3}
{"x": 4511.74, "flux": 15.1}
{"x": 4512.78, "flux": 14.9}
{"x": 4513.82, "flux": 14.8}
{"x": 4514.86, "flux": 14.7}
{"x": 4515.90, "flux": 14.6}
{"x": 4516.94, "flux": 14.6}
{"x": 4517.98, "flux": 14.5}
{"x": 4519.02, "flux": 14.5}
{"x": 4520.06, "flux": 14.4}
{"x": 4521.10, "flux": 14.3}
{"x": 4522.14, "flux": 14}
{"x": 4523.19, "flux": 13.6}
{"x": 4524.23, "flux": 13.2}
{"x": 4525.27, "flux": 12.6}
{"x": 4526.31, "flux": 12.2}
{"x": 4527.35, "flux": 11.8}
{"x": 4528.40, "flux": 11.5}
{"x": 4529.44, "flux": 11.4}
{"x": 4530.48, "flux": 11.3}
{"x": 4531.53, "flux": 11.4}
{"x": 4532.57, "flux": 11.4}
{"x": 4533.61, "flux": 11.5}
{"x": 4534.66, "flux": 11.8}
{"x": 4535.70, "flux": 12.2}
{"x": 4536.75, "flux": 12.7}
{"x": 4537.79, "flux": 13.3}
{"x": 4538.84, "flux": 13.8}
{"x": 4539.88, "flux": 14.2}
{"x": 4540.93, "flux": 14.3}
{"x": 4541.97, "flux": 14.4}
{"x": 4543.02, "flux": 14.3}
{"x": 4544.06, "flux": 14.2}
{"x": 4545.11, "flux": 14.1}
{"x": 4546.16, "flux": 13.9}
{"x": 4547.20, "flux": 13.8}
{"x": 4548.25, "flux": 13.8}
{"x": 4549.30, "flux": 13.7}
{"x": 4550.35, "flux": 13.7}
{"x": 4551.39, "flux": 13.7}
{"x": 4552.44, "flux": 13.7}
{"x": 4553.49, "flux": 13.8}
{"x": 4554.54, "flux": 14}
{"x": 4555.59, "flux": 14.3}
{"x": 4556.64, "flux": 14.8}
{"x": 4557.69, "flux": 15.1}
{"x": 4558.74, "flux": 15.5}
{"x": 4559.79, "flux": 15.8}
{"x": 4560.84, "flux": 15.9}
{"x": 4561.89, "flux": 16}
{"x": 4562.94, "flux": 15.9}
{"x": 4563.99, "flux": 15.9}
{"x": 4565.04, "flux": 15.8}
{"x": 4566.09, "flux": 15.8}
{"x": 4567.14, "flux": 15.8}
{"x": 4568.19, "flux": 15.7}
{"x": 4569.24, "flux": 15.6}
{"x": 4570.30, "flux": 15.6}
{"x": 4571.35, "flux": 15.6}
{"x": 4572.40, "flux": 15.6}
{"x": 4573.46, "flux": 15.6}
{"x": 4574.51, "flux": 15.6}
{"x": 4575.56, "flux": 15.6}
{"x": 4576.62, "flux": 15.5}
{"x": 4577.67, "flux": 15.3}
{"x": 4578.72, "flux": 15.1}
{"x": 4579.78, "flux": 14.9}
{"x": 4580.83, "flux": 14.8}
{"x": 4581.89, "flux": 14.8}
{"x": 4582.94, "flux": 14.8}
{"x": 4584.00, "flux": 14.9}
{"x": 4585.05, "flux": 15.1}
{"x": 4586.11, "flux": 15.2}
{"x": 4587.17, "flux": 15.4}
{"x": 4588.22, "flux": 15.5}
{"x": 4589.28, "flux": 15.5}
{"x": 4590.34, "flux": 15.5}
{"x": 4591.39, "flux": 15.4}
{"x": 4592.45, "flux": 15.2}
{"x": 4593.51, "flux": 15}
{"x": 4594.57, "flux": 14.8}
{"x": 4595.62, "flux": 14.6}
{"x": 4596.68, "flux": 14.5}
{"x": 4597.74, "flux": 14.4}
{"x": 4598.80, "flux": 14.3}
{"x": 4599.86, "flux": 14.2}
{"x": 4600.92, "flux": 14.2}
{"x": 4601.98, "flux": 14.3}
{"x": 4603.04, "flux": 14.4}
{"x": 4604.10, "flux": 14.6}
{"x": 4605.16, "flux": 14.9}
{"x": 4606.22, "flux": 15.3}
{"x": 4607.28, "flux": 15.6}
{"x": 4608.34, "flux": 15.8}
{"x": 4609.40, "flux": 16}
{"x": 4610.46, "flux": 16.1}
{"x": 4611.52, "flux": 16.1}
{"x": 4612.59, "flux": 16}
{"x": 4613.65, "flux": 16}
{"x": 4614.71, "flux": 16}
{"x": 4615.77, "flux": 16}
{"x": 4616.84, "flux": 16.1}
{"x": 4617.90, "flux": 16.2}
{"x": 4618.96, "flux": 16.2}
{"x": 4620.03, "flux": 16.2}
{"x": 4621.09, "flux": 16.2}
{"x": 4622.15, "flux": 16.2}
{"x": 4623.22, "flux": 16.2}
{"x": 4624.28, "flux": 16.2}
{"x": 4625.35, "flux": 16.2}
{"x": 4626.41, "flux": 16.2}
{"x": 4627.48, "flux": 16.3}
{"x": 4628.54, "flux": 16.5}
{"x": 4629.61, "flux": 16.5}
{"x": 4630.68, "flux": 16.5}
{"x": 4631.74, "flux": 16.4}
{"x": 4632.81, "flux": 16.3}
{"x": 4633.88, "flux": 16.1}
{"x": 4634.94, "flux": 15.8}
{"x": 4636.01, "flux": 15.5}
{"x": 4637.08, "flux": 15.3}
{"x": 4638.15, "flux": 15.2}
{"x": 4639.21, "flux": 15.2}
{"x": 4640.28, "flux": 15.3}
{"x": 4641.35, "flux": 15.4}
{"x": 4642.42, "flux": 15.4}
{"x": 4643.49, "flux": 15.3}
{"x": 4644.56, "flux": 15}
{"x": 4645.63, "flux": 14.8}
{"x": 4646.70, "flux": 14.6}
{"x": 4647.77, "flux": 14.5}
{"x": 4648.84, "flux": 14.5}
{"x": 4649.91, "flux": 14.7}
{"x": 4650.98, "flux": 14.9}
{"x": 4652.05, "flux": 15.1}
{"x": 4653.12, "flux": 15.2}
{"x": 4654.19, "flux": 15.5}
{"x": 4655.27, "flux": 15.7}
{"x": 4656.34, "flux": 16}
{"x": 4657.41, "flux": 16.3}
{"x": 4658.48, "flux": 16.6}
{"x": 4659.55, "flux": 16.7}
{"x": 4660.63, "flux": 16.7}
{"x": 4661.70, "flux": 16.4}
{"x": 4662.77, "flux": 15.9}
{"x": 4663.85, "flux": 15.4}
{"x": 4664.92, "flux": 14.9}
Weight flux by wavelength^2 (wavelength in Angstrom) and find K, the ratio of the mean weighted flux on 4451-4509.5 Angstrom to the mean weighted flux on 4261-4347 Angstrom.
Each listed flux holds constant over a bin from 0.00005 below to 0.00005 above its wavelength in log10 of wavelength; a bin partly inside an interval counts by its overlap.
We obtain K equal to 1.74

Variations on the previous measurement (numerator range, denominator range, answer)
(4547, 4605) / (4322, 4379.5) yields 1.59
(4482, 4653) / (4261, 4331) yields 2.24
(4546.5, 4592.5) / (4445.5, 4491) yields 1.29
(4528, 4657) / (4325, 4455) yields 1.55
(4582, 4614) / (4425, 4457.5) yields 1.43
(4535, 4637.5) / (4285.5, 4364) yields 1.91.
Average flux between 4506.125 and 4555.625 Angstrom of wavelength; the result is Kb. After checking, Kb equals 13.7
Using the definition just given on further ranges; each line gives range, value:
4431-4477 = 11.7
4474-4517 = 14.1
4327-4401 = 10.3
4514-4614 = 14.5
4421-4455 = 11.5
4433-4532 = 12.9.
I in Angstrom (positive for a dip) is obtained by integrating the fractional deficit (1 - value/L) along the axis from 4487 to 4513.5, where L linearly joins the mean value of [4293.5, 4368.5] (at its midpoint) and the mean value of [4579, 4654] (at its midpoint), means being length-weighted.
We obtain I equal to -3.0 Angstrom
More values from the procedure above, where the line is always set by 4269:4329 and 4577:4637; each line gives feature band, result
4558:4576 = -1.6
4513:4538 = 0.5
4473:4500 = -2.5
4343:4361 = -4.1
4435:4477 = -0.9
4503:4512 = -1.9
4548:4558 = 0.0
